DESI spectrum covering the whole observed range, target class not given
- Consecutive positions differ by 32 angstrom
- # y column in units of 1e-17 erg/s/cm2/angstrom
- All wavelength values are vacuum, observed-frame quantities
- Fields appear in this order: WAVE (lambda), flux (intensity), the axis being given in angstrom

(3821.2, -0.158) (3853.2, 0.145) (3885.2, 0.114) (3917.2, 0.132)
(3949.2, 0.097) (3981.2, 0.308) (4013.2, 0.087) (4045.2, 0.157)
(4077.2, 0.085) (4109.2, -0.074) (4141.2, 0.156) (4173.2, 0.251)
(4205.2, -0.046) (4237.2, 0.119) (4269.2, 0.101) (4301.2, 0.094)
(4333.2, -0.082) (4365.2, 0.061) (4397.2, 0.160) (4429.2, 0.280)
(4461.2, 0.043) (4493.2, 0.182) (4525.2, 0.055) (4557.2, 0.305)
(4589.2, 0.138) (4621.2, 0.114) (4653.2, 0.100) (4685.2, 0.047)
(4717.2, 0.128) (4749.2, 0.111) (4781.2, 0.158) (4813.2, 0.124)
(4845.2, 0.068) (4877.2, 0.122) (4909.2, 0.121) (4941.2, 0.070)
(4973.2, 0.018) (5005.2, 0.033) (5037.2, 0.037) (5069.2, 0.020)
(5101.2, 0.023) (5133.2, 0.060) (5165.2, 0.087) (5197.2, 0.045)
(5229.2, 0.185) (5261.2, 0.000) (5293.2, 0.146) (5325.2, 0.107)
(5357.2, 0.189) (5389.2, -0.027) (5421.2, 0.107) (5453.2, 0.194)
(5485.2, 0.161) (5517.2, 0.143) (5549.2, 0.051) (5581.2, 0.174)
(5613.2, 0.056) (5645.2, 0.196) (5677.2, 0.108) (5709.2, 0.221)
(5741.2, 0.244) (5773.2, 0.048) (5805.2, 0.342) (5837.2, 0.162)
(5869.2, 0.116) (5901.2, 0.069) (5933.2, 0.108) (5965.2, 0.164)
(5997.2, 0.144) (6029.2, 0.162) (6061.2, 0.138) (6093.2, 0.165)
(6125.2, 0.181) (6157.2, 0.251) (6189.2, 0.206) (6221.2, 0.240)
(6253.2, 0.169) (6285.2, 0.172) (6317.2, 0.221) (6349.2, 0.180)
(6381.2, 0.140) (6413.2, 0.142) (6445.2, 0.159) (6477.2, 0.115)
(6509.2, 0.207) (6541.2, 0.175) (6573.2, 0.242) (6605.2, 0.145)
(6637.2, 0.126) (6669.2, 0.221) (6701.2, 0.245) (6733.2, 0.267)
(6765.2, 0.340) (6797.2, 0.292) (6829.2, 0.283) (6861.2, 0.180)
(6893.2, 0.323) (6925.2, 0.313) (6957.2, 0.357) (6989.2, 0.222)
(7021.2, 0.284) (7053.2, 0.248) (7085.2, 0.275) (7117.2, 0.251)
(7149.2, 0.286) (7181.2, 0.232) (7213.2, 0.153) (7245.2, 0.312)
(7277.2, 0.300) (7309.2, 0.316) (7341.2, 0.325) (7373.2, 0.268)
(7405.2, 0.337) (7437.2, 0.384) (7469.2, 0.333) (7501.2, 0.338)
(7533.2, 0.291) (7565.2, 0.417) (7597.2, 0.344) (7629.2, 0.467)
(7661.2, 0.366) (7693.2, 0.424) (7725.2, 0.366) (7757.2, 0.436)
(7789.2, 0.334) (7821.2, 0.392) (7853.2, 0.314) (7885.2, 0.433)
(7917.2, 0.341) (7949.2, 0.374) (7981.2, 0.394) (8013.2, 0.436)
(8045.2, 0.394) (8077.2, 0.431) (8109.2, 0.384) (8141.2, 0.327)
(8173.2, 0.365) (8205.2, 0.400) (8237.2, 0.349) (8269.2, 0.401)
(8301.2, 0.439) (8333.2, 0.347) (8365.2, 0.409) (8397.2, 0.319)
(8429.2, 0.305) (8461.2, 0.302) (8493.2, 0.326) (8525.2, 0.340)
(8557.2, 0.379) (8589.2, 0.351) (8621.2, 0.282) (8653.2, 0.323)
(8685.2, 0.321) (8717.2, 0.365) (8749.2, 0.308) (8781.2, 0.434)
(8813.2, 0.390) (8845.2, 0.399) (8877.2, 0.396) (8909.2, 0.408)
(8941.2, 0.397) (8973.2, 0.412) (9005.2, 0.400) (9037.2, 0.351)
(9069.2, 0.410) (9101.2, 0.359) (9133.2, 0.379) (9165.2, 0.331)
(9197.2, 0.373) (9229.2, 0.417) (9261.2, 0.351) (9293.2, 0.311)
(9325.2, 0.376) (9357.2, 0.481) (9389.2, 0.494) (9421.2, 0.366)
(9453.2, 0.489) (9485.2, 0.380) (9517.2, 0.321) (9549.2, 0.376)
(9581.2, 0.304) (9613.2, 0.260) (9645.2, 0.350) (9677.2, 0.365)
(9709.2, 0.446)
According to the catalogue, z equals 0.676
